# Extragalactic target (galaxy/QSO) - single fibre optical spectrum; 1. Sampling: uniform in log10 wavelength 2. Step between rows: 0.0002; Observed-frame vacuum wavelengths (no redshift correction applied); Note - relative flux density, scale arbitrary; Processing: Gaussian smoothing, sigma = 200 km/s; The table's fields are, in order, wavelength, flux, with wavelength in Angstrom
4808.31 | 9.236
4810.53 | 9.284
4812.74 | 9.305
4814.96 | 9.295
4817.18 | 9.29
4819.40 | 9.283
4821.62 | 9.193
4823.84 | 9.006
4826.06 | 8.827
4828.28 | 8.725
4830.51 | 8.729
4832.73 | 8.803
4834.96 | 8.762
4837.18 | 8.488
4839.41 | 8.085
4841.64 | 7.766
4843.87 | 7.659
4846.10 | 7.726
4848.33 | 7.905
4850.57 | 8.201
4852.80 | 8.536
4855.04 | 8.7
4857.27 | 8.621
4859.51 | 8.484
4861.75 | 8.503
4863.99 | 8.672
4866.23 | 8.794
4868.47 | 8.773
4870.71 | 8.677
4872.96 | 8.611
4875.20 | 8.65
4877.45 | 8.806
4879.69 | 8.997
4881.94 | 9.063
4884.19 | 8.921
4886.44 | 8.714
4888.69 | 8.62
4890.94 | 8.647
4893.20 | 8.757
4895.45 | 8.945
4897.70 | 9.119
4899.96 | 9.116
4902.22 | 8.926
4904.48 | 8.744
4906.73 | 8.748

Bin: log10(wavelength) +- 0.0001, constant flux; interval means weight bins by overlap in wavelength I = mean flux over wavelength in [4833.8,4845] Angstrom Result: 8.15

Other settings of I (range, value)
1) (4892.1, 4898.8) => 8.95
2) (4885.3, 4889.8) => 8.67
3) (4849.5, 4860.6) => 8.51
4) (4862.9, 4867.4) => 8.74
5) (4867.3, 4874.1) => 8.69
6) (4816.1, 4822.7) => 9.25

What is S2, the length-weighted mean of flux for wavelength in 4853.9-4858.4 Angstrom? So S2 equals 8.66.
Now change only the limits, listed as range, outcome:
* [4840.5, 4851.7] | 7.85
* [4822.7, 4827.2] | 8.93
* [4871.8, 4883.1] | 8.82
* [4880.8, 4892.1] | 8.79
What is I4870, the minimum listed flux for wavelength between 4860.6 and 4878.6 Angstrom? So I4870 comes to 8.503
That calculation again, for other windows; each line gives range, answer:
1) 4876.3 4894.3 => 8.62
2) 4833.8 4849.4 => 7.659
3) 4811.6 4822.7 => 9.193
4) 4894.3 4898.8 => 8.945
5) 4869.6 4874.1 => 8.611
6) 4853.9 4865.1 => 8.484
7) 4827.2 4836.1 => 8.725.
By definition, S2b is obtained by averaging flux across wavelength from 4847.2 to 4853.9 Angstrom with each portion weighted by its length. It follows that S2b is 8.21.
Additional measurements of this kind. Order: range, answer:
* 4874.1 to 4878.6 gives 8.73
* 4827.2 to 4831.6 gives 8.72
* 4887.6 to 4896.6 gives 8.75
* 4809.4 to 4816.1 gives 9.29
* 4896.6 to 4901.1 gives 9.1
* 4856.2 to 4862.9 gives 8.53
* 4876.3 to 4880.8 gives 8.9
